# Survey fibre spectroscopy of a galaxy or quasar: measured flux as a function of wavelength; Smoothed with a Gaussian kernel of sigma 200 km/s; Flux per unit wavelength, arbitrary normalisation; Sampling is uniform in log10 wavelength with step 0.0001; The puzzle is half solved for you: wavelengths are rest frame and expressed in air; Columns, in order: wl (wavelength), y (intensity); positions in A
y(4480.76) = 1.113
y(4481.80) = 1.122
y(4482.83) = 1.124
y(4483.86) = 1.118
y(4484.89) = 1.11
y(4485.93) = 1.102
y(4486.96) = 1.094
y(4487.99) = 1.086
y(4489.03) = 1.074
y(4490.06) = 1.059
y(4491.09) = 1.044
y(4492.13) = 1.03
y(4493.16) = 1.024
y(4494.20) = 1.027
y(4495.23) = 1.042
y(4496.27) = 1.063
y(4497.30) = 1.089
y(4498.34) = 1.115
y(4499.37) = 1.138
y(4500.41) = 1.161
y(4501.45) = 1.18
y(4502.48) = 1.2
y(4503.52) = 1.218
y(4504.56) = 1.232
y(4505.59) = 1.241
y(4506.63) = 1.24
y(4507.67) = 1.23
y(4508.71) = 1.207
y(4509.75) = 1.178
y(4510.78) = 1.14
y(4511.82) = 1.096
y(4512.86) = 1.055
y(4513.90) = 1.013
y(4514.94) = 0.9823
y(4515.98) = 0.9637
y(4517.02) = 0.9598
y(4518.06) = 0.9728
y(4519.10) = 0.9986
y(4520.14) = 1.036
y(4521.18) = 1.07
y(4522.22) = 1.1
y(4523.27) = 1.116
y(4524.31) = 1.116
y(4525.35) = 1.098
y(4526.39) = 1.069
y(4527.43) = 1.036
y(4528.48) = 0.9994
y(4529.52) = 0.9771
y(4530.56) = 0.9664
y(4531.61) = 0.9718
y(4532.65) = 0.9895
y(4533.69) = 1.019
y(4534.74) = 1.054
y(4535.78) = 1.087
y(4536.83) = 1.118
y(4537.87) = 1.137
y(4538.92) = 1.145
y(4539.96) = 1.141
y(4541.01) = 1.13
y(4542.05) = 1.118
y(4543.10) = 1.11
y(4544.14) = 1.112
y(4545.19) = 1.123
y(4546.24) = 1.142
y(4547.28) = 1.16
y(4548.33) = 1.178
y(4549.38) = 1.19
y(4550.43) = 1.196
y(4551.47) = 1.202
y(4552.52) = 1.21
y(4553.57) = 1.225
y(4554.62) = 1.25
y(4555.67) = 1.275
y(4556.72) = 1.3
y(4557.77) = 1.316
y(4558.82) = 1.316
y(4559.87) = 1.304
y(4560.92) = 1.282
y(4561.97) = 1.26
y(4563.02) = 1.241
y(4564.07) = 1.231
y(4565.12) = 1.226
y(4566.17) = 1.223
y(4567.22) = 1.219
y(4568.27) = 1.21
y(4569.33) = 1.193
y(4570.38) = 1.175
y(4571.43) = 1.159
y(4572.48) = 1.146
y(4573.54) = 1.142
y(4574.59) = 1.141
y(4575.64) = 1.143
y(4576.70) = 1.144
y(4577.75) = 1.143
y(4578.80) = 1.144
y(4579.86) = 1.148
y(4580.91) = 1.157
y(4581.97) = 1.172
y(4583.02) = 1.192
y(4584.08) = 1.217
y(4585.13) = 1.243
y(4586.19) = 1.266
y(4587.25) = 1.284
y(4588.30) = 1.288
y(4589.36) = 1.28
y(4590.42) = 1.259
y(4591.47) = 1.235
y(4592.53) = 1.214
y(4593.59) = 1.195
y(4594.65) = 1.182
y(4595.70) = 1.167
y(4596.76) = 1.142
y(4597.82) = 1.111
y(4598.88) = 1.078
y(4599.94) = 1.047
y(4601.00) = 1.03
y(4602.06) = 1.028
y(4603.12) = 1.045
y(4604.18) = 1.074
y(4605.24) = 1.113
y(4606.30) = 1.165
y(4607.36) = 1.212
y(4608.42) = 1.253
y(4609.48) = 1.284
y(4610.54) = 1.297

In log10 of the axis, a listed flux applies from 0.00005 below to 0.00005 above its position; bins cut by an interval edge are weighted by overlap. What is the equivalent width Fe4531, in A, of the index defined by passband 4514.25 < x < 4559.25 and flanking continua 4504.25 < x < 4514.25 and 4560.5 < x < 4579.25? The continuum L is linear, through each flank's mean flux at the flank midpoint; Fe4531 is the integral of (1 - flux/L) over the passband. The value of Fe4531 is 2.6 A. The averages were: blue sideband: 1.16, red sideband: 1.19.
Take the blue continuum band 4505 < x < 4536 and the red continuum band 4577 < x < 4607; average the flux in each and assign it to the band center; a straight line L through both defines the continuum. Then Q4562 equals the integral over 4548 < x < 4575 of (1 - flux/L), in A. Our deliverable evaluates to -2.4 A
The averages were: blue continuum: 1.07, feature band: 1.22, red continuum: 1.17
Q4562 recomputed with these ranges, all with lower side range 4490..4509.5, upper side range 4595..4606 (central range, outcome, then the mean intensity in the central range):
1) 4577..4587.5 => -0.93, 1.19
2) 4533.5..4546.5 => 0.05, 1.11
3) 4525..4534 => 0.88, 1.01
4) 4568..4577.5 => -0.51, 1.16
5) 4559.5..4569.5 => -1.22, 1.24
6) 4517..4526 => 0.54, 1.06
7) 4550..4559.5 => -1.26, 1.26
